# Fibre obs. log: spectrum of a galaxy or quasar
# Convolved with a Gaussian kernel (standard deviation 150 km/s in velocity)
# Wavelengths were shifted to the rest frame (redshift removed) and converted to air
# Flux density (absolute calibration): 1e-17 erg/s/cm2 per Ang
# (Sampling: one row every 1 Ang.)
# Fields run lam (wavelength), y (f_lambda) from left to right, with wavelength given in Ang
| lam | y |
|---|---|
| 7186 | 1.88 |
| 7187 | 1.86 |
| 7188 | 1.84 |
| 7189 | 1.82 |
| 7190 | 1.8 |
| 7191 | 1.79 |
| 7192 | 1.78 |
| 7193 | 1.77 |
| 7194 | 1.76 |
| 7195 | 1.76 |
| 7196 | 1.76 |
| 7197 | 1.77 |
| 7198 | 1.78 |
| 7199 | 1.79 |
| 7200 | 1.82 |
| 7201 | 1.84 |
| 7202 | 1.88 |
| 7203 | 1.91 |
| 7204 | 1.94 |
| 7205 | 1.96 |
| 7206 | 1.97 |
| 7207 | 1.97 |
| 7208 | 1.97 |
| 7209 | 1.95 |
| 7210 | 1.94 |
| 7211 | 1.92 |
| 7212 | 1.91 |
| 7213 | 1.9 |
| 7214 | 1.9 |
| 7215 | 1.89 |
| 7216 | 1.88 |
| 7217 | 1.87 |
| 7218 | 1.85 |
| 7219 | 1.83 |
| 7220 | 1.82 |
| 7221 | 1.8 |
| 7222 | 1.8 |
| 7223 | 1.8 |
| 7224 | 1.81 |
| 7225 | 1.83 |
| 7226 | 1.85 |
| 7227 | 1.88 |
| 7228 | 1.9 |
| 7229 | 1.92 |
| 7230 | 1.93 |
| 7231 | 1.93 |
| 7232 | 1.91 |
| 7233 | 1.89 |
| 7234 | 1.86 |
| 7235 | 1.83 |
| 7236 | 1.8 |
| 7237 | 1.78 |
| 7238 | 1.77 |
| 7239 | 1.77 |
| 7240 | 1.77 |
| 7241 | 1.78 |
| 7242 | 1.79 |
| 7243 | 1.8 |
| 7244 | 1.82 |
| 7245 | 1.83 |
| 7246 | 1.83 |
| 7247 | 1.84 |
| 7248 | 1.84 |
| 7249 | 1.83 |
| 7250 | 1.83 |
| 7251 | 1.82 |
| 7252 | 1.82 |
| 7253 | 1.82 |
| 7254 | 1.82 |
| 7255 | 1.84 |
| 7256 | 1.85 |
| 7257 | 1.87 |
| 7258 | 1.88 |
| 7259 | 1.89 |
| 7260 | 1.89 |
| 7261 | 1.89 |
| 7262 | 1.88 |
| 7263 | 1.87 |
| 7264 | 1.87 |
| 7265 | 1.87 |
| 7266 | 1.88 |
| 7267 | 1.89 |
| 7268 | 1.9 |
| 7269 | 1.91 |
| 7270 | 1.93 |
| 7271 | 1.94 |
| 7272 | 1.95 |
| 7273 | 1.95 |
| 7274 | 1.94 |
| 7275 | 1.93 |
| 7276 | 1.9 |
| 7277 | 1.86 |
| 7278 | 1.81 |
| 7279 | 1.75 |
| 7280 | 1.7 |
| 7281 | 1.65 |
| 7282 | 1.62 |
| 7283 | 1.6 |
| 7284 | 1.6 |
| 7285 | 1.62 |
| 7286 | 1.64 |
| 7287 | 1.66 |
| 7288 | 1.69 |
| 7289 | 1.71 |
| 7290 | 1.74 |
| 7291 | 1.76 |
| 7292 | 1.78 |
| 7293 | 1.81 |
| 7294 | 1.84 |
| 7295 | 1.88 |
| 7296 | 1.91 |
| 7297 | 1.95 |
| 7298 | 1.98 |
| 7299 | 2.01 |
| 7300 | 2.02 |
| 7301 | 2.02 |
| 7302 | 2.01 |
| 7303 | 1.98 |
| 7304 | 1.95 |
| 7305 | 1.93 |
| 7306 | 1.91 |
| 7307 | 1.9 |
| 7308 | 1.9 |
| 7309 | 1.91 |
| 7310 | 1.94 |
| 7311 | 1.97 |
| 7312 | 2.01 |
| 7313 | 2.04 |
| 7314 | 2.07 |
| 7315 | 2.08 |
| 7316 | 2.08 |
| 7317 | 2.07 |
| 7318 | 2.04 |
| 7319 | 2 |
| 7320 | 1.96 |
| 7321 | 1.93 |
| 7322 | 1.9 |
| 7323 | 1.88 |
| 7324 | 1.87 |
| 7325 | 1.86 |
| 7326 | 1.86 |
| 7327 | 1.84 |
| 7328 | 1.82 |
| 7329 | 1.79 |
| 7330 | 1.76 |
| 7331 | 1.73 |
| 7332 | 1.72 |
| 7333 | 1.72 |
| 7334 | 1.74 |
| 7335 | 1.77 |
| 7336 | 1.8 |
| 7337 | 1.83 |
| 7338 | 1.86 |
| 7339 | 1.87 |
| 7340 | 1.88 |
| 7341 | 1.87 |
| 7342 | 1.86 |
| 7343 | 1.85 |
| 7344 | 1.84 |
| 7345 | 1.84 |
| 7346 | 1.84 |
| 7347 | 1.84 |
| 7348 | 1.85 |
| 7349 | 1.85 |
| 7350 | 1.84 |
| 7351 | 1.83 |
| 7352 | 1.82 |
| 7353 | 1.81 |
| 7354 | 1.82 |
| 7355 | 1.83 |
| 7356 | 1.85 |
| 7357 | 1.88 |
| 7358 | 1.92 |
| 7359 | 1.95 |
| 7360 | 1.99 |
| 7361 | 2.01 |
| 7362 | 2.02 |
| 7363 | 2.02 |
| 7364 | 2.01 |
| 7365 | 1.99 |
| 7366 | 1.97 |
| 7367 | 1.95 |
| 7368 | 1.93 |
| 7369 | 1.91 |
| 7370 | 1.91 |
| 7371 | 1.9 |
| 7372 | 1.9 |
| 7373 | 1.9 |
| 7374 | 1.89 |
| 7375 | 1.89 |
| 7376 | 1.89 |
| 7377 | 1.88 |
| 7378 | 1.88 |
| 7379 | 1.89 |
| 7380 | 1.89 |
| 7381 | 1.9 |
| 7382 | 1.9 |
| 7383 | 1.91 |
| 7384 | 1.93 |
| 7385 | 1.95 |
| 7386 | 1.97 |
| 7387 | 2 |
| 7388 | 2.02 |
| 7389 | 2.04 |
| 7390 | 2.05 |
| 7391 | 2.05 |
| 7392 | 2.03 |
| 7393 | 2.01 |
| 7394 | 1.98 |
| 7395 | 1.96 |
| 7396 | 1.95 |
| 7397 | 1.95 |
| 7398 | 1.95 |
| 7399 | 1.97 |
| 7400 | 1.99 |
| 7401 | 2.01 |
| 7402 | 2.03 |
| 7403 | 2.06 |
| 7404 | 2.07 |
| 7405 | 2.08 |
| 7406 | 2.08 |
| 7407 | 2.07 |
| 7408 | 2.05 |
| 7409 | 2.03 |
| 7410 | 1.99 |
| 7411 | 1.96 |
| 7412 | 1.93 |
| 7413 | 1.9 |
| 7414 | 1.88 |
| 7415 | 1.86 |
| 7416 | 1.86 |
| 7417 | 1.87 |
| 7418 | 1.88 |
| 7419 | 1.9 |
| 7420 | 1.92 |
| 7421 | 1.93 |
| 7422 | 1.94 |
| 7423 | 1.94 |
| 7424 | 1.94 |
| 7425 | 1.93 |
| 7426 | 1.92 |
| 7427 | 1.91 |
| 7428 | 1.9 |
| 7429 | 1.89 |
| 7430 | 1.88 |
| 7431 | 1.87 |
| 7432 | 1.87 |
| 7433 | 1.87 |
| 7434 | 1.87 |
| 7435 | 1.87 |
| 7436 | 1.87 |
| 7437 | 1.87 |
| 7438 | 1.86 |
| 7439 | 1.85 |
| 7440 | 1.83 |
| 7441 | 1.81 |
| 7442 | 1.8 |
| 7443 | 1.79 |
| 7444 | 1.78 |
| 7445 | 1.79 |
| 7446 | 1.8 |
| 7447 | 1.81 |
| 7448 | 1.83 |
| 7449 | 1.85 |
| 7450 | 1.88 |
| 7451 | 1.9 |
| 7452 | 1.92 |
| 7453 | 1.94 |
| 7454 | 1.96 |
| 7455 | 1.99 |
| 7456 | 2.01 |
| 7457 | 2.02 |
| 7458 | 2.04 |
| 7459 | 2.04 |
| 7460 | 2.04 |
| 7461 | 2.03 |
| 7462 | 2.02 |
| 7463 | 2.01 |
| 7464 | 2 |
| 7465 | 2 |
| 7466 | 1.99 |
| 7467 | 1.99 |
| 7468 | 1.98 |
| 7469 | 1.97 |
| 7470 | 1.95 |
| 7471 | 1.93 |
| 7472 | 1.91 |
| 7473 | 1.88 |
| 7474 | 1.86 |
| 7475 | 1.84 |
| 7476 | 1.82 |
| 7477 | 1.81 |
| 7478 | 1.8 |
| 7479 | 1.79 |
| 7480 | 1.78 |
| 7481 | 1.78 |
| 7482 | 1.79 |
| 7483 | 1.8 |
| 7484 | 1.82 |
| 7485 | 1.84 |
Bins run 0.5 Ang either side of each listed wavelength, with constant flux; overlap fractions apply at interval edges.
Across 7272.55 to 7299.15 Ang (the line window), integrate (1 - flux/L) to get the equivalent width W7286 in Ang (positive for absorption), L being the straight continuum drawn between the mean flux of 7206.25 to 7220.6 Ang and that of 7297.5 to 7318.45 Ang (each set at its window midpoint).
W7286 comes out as 2.5 Ang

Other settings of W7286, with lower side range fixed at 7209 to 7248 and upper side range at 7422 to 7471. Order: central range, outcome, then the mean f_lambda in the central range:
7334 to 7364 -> 0.24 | 1.87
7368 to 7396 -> -0.69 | 1.94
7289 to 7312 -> -0.50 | 1.91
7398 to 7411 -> -0.87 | 2.03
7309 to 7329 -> -0.82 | 1.95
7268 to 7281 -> -0.07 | 1.87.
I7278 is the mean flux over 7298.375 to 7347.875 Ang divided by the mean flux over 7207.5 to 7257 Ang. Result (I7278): 1.03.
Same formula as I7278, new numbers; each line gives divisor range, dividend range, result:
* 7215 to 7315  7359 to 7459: 1.04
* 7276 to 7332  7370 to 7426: 1.05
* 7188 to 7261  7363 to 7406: 1.06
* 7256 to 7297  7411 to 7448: 1.03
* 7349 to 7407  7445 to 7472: 1.00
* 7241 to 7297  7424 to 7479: 1.05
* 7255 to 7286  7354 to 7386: 1.05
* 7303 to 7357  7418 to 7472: 1.02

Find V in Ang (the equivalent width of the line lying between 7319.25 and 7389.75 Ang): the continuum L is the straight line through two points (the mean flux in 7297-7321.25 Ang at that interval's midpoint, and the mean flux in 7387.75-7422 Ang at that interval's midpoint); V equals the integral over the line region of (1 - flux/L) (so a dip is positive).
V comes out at 3.5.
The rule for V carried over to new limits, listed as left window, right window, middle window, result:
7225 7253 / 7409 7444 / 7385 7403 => -1.14 Ang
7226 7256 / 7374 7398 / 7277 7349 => 1.47 Ang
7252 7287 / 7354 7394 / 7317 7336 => 0.41 Ang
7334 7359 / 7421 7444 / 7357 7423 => -3.48 Ang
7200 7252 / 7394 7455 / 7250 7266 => 0.10 Ang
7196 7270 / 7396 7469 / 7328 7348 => 0.90 Ang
